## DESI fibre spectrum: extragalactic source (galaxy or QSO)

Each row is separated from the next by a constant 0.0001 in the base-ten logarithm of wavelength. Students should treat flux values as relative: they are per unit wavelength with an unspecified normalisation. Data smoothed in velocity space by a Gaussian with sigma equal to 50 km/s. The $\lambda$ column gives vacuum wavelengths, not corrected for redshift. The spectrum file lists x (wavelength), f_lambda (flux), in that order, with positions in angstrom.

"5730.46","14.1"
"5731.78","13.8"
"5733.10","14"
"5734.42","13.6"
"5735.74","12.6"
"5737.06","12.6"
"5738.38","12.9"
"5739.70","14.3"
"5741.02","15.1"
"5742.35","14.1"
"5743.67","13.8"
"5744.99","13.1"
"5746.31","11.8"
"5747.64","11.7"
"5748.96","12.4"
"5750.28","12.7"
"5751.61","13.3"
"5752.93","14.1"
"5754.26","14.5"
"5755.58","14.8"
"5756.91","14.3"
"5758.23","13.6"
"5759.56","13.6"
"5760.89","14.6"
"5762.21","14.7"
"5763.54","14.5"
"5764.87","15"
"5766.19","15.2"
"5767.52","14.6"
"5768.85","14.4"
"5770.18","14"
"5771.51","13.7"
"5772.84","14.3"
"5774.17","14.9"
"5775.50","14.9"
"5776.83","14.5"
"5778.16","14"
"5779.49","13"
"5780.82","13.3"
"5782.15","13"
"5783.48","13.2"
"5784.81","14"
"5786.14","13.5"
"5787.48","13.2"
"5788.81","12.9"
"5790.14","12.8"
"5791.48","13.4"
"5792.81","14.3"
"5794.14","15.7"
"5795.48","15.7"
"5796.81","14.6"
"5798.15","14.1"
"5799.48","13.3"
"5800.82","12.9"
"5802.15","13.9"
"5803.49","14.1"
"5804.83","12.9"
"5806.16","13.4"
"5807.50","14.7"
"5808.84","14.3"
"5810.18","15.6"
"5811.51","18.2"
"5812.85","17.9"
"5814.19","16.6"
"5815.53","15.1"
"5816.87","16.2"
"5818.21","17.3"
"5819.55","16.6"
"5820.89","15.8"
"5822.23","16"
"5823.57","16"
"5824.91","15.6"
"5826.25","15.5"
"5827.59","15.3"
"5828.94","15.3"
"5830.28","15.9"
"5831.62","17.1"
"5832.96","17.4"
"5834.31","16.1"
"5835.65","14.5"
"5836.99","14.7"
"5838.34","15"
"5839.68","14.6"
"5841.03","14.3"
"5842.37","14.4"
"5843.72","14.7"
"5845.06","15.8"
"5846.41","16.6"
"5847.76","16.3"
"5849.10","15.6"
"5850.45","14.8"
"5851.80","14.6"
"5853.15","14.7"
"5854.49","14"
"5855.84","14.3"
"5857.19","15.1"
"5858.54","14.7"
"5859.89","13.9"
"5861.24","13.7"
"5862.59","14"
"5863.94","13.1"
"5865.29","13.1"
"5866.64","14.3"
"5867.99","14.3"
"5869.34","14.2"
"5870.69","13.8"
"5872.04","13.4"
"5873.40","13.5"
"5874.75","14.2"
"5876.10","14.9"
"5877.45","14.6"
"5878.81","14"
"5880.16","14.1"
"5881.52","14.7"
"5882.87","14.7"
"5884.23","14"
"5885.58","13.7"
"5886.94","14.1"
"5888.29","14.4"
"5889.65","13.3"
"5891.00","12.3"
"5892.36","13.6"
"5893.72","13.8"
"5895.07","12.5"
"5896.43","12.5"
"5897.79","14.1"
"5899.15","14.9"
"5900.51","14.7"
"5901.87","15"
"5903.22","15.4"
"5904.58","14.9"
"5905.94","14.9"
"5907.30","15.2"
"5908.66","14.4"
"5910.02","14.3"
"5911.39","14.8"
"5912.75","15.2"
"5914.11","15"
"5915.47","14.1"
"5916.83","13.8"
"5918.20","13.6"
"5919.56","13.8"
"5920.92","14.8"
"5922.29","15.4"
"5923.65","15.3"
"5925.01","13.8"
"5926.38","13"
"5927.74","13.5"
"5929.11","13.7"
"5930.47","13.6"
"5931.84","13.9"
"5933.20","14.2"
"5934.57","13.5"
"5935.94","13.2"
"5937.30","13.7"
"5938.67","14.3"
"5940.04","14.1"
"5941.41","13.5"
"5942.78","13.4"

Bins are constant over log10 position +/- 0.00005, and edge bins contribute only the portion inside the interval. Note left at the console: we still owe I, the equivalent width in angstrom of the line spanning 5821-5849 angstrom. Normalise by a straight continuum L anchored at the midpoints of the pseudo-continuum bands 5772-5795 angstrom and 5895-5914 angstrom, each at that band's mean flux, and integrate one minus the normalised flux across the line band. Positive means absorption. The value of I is -2.8 angstrom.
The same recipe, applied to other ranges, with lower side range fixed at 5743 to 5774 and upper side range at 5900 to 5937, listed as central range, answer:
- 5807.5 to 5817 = -1.4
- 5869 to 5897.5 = 0.8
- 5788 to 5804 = 0.0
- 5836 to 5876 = -0.9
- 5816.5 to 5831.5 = -2.1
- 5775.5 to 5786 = 0.2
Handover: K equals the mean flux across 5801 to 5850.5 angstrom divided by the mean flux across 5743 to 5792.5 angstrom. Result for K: 1.13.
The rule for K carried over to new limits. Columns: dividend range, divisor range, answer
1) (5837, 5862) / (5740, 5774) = 1.06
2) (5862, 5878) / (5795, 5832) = 0.91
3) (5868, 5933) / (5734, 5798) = 1.02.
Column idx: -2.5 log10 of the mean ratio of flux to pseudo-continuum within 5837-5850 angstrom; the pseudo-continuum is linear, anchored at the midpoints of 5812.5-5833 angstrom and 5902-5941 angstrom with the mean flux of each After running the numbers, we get 0.04 mag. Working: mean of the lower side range 16.2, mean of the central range 15.2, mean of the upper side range 14.3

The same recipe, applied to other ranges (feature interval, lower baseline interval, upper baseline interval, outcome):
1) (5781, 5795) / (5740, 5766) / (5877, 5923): 0.023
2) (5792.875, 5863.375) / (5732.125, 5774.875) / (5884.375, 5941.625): -0.090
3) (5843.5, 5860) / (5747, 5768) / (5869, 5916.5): -0.068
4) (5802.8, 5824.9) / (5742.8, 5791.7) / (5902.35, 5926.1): -0.119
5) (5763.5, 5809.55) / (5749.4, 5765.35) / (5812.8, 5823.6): 0.085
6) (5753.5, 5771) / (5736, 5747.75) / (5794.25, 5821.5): -0.042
